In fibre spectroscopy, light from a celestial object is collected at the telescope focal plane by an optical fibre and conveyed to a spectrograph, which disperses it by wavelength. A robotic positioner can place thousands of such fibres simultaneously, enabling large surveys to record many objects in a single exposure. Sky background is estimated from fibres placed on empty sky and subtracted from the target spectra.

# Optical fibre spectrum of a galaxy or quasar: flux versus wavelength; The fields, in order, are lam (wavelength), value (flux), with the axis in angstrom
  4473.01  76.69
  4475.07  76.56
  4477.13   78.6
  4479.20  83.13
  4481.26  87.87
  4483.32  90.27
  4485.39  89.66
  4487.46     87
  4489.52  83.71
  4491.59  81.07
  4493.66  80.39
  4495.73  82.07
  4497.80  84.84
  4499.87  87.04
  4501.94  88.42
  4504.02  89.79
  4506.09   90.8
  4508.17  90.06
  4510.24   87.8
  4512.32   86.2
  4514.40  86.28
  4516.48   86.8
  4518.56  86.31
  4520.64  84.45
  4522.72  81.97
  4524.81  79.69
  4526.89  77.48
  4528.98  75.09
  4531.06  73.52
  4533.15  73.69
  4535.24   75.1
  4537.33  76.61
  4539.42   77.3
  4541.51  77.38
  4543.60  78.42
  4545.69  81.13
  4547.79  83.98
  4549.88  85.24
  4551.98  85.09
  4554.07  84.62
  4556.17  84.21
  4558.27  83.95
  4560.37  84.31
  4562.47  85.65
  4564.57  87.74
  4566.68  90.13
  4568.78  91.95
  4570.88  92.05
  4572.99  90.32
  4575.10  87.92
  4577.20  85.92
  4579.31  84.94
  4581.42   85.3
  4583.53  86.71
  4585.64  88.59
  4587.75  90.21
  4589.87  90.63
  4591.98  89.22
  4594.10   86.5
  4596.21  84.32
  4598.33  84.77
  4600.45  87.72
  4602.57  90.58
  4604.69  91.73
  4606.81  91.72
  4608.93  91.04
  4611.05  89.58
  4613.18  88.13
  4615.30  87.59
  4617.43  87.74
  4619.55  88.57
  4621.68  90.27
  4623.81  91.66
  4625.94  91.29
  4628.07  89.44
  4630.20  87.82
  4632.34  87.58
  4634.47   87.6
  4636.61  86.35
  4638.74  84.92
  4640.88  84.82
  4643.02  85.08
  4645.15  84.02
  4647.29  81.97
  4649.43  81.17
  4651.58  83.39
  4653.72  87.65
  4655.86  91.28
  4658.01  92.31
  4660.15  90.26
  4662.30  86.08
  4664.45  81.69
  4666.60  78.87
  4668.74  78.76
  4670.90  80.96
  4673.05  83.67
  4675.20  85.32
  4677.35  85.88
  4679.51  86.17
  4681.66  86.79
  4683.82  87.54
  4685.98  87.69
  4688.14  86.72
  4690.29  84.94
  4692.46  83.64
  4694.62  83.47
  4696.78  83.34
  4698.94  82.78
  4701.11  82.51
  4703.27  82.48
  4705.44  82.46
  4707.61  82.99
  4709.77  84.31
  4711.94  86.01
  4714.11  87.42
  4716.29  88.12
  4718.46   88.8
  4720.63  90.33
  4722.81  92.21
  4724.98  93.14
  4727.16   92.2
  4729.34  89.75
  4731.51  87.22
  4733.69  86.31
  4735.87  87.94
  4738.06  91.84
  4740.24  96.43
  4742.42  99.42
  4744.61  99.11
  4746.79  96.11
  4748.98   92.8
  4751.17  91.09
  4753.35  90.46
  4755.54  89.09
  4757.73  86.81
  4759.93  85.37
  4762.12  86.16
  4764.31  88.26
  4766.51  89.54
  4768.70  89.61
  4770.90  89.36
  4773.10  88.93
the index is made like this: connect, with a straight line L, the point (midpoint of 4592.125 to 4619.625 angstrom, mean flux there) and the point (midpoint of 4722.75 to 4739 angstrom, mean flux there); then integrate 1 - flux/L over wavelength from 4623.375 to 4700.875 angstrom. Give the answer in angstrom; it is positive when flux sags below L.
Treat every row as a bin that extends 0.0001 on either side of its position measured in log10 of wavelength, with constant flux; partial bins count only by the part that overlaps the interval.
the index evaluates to 3.1 angstrom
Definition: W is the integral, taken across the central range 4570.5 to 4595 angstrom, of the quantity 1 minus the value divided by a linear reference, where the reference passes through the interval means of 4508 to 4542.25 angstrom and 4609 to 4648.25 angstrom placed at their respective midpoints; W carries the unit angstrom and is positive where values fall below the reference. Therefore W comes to -1.0 angstrom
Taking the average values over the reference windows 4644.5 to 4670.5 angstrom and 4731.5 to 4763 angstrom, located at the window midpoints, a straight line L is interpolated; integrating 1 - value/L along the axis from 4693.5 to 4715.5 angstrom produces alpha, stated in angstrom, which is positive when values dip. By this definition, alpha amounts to 1.1 angstrom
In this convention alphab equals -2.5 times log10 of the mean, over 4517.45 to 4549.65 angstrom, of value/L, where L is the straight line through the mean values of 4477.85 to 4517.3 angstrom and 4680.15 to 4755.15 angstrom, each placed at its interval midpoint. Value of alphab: 0.10 mag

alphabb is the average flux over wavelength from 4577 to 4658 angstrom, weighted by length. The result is 87.6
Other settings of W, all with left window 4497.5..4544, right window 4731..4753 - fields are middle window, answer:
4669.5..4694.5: 1.3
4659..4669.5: 0.7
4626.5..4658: 0.7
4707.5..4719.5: 0.7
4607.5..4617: -0.3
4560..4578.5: -0.8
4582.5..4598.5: -0.4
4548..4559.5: -0.1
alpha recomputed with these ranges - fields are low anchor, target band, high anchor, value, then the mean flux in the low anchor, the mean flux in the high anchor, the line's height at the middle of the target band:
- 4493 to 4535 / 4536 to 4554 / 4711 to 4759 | 0.80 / 83.5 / 91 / 84.5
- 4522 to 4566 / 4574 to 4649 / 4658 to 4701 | -4.64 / 80.6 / 84.6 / 82.6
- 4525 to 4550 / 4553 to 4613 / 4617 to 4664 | -4.42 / 77.7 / 87.2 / 81.9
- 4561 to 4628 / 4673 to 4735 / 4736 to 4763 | 3.12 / 88.7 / 91.9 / 91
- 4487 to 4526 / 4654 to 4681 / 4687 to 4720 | -0.10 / 85.5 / 84.8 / 84.9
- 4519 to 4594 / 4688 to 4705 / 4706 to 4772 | 0.95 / 83.8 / 89.9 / 88.5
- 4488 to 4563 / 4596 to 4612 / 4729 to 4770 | -0.67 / 82.8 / 90.7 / 85.6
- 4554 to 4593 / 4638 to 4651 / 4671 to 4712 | 0.33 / 87.7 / 84.6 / 85.8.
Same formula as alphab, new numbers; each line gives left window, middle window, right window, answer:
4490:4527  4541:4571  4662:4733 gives 0.004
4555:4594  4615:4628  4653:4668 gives -0.030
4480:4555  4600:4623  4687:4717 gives -0.073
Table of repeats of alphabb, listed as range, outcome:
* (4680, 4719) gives 85.1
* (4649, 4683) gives 85.1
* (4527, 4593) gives 84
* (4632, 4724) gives 85.4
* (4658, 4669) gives 84.4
